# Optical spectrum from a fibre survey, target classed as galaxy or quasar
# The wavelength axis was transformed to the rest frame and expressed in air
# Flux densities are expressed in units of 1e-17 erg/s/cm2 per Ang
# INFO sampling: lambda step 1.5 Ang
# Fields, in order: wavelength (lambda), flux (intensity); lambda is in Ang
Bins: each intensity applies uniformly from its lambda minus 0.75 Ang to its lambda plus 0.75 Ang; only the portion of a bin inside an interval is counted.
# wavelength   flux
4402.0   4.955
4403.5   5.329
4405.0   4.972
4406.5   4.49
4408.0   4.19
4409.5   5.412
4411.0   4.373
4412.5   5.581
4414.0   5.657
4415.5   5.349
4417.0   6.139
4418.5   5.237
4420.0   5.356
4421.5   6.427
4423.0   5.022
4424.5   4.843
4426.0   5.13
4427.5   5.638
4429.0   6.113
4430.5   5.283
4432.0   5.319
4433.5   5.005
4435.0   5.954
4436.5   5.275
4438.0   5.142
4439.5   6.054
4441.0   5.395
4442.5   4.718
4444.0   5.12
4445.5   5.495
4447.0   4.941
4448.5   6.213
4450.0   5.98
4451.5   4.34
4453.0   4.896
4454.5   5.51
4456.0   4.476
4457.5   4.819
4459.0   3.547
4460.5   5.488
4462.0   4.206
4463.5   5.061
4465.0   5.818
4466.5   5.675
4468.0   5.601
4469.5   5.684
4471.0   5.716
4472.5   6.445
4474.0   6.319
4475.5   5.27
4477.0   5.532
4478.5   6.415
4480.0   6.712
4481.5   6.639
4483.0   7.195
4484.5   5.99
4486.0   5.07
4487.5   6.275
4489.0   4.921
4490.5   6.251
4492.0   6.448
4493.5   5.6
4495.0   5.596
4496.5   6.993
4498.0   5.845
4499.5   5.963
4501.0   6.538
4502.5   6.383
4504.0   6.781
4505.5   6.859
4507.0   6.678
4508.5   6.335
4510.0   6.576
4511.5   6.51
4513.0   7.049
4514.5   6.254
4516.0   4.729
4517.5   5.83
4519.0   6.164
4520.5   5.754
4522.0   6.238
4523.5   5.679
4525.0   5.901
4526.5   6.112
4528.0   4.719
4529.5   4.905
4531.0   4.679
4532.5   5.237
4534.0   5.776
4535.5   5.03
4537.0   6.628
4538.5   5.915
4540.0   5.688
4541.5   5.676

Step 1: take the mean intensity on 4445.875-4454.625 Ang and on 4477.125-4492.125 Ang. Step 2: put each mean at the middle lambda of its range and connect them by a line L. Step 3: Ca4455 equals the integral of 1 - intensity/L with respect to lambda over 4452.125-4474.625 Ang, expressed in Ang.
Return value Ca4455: 1.47 Ang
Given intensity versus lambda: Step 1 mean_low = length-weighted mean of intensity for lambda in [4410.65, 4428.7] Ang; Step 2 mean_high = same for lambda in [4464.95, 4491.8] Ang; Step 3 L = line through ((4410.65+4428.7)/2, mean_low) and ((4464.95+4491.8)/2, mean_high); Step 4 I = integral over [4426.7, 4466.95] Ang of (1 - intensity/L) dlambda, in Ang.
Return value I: 3.2 Ang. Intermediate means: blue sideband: 5.44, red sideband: 5.99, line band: 5.24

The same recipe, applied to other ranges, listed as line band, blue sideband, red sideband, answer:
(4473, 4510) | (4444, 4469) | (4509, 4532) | -4.7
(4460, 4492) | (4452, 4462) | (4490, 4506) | -2.3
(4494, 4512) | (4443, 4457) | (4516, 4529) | -2.7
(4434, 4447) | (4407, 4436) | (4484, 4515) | 0.5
